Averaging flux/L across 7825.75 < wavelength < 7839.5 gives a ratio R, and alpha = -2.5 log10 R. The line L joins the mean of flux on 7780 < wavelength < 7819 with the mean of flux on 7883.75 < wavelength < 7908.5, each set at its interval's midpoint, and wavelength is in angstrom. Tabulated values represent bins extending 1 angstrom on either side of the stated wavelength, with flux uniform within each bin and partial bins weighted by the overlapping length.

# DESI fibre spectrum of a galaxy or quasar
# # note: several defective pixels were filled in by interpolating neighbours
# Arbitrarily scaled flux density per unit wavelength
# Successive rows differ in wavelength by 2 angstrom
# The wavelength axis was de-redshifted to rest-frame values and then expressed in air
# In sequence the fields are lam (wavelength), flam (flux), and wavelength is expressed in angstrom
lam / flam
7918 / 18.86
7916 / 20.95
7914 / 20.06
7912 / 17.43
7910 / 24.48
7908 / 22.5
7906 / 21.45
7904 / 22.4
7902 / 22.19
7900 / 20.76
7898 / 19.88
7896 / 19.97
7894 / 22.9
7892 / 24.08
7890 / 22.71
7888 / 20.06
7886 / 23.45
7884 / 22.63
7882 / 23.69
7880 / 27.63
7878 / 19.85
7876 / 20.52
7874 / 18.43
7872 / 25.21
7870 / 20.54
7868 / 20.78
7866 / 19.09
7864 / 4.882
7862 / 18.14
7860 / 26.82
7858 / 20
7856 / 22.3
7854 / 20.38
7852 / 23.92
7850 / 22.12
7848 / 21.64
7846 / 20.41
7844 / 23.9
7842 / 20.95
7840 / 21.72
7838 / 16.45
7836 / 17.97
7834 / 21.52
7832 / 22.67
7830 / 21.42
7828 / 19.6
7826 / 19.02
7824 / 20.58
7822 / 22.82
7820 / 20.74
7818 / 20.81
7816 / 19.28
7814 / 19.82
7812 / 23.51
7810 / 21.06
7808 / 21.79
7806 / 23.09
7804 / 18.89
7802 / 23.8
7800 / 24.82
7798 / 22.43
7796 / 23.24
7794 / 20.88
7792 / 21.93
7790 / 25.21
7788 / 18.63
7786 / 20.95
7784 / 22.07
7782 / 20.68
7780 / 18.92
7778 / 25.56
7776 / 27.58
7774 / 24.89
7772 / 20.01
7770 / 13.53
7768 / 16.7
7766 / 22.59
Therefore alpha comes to 0.09 mag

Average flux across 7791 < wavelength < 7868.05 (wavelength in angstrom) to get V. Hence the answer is 20.9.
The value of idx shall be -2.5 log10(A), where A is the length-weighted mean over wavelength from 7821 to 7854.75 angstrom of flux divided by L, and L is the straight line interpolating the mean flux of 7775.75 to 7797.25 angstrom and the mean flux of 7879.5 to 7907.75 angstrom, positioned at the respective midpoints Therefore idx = 0.06 mag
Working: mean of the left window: 22.1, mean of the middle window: 21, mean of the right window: 22.3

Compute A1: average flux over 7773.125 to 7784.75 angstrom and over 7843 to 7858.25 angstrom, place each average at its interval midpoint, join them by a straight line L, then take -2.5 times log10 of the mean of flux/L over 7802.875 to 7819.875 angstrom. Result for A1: 0.08 mag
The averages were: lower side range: 23.3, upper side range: 21.9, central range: 21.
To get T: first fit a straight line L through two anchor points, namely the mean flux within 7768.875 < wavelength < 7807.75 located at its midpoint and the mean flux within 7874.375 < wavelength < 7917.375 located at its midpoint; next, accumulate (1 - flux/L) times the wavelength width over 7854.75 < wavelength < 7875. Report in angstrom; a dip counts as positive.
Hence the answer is 2.1 angstrom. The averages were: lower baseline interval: 21.9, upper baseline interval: 21.8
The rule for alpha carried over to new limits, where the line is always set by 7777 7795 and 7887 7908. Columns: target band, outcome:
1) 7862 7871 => 0.29 mag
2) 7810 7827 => 0.04 mag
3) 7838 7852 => 0.01 mag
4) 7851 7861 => -0.05 mag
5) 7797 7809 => -0.04 mag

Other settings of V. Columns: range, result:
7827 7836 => 20.9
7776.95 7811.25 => 22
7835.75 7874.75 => 20.3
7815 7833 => 20.8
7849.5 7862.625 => 22.1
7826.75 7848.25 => 20.7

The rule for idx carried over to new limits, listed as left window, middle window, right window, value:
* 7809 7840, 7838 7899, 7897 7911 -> 0.01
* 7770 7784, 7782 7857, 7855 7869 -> -0.05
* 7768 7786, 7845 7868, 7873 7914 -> 0.09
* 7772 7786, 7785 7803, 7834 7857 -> 0.00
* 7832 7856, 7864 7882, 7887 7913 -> 0.03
